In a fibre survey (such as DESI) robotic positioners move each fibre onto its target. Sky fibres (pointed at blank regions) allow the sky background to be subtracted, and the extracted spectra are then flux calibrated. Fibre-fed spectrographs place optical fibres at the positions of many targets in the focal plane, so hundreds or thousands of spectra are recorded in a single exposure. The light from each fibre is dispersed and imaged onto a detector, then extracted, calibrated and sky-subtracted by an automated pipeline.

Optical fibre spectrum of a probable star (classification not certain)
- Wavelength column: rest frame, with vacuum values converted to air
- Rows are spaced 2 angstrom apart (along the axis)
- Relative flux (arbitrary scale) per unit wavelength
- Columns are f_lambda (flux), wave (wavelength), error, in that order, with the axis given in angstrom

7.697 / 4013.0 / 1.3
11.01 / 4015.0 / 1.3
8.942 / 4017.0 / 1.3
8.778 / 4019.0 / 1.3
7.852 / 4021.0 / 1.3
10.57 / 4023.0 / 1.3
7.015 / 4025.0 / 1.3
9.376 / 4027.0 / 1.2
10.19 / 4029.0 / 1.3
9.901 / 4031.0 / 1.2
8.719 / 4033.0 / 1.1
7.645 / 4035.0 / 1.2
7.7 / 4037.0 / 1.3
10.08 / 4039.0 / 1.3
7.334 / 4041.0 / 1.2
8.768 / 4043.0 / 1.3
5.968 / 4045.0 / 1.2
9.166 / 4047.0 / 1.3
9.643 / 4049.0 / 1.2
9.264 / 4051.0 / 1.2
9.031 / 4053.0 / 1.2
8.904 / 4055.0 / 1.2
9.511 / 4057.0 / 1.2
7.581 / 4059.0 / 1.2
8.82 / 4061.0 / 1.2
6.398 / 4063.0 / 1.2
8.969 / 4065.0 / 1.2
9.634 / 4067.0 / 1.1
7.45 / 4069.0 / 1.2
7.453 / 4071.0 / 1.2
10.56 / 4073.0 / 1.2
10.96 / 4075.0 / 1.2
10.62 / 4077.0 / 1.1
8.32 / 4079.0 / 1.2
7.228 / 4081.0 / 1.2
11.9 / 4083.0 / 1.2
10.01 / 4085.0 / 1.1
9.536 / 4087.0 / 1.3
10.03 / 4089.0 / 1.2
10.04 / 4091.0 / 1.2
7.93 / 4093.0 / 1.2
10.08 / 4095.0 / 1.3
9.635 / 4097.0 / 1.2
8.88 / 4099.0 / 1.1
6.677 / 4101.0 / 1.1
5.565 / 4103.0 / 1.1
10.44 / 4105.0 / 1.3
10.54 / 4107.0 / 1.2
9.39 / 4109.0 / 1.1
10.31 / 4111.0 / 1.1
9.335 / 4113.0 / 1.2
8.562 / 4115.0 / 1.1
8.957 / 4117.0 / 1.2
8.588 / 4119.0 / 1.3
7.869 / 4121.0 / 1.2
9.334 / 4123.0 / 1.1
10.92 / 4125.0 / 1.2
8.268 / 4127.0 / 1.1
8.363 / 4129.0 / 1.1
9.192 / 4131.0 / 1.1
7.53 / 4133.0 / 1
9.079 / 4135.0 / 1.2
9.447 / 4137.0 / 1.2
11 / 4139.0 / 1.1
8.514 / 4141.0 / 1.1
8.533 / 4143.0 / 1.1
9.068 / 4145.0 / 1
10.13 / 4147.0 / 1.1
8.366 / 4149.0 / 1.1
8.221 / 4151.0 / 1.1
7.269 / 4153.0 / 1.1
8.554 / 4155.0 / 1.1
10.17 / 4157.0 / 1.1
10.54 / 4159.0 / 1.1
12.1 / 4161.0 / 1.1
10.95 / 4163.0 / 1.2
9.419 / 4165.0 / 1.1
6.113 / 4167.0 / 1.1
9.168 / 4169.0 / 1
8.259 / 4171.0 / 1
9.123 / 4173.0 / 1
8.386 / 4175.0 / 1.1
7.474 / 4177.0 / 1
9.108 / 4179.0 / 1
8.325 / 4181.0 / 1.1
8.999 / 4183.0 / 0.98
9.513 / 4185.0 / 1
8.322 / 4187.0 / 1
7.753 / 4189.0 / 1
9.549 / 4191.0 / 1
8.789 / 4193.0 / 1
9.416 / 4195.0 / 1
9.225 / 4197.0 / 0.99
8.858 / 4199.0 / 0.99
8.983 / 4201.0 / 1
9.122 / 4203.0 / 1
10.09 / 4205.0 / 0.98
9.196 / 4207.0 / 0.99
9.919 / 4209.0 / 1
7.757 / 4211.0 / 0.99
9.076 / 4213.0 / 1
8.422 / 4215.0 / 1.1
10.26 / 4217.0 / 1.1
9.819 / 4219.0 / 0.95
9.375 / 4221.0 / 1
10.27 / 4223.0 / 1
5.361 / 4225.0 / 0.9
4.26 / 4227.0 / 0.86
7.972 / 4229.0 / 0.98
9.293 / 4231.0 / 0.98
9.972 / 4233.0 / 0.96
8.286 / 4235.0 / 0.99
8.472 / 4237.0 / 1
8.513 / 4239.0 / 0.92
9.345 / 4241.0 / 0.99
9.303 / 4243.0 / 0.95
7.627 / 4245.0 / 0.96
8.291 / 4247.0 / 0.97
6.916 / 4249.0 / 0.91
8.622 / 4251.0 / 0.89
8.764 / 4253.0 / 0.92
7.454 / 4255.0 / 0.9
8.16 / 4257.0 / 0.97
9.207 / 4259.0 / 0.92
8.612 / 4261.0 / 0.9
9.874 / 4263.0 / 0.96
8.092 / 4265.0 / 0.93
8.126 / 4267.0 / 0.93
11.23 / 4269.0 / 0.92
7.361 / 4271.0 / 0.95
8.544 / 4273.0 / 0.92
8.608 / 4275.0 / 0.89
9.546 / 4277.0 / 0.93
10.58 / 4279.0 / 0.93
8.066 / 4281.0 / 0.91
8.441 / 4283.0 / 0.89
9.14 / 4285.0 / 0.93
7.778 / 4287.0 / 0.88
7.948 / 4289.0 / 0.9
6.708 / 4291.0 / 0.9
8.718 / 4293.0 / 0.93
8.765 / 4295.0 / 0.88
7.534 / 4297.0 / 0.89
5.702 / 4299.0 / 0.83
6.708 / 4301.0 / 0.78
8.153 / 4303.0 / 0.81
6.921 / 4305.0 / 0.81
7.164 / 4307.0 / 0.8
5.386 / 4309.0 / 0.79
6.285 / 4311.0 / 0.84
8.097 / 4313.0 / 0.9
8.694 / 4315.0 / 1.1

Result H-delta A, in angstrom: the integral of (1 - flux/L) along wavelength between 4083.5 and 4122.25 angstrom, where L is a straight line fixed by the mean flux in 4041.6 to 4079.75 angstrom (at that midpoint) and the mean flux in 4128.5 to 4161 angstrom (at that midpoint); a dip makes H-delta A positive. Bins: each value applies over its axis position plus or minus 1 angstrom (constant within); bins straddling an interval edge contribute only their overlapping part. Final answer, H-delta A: -0.7 angstrom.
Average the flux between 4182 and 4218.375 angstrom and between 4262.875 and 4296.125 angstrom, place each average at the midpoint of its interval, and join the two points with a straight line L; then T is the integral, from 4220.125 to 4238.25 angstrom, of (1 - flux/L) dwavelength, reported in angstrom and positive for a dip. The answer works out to 1.6 angstrom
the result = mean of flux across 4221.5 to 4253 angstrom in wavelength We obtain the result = 8.21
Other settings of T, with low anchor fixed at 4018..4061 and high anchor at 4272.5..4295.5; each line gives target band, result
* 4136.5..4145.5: -0.69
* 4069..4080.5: -0.79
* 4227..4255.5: 0.78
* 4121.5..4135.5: -0.40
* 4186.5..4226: -1.71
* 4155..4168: -1.71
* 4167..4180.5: 0.38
